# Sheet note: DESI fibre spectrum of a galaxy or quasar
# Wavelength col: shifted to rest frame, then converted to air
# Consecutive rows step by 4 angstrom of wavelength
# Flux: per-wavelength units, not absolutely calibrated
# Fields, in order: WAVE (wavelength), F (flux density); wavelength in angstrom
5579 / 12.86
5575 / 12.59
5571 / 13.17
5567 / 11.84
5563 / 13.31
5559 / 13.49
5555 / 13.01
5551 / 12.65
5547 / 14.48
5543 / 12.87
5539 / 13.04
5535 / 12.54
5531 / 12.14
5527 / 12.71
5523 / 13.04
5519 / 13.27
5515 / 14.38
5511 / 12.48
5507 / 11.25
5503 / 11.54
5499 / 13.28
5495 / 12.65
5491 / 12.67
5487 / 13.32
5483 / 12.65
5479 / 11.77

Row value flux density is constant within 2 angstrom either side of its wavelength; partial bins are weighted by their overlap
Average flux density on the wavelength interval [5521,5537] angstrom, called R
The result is 12.6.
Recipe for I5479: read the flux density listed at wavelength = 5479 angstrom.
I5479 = 11.77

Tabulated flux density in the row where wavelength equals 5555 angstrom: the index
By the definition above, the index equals 13.01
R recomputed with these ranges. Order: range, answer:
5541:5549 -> 13.7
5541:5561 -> 13.3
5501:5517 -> 12.4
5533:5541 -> 12.8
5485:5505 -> 12.7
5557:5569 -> 12.9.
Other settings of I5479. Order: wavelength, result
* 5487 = 13.32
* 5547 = 14.48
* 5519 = 13.27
